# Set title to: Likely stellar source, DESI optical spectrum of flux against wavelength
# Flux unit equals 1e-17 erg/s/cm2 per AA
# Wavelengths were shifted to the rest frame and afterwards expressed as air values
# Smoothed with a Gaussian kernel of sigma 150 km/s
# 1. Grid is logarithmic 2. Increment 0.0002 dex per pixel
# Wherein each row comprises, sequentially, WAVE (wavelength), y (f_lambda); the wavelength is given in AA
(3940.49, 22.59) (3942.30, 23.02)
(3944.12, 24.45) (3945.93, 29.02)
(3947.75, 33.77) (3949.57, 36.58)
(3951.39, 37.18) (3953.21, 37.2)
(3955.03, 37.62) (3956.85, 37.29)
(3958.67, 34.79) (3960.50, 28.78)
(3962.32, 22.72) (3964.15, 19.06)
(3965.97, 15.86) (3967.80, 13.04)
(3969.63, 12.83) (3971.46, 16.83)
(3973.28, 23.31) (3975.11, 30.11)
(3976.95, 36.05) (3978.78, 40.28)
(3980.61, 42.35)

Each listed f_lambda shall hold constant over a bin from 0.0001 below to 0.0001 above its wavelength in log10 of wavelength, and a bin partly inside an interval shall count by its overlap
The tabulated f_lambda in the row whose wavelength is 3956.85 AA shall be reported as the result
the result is 37.29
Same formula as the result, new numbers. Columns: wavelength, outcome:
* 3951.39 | 37.18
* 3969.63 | 12.83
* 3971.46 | 16.83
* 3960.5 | 28.78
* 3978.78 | 40.28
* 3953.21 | 37.2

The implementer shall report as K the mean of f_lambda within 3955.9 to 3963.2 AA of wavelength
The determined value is 31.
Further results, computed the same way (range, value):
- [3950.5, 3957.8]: 37.3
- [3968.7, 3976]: 20.7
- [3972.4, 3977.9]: 29.9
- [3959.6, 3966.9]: 21.6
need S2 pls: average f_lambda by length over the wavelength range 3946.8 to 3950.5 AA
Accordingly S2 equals 35.1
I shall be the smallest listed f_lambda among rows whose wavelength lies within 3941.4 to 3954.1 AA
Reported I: 23.02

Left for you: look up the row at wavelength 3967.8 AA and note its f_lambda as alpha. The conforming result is 13.04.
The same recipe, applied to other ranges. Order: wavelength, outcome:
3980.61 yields 42.35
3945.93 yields 29.02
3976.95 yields 36.05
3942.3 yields 23.02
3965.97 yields 15.86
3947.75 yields 33.77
